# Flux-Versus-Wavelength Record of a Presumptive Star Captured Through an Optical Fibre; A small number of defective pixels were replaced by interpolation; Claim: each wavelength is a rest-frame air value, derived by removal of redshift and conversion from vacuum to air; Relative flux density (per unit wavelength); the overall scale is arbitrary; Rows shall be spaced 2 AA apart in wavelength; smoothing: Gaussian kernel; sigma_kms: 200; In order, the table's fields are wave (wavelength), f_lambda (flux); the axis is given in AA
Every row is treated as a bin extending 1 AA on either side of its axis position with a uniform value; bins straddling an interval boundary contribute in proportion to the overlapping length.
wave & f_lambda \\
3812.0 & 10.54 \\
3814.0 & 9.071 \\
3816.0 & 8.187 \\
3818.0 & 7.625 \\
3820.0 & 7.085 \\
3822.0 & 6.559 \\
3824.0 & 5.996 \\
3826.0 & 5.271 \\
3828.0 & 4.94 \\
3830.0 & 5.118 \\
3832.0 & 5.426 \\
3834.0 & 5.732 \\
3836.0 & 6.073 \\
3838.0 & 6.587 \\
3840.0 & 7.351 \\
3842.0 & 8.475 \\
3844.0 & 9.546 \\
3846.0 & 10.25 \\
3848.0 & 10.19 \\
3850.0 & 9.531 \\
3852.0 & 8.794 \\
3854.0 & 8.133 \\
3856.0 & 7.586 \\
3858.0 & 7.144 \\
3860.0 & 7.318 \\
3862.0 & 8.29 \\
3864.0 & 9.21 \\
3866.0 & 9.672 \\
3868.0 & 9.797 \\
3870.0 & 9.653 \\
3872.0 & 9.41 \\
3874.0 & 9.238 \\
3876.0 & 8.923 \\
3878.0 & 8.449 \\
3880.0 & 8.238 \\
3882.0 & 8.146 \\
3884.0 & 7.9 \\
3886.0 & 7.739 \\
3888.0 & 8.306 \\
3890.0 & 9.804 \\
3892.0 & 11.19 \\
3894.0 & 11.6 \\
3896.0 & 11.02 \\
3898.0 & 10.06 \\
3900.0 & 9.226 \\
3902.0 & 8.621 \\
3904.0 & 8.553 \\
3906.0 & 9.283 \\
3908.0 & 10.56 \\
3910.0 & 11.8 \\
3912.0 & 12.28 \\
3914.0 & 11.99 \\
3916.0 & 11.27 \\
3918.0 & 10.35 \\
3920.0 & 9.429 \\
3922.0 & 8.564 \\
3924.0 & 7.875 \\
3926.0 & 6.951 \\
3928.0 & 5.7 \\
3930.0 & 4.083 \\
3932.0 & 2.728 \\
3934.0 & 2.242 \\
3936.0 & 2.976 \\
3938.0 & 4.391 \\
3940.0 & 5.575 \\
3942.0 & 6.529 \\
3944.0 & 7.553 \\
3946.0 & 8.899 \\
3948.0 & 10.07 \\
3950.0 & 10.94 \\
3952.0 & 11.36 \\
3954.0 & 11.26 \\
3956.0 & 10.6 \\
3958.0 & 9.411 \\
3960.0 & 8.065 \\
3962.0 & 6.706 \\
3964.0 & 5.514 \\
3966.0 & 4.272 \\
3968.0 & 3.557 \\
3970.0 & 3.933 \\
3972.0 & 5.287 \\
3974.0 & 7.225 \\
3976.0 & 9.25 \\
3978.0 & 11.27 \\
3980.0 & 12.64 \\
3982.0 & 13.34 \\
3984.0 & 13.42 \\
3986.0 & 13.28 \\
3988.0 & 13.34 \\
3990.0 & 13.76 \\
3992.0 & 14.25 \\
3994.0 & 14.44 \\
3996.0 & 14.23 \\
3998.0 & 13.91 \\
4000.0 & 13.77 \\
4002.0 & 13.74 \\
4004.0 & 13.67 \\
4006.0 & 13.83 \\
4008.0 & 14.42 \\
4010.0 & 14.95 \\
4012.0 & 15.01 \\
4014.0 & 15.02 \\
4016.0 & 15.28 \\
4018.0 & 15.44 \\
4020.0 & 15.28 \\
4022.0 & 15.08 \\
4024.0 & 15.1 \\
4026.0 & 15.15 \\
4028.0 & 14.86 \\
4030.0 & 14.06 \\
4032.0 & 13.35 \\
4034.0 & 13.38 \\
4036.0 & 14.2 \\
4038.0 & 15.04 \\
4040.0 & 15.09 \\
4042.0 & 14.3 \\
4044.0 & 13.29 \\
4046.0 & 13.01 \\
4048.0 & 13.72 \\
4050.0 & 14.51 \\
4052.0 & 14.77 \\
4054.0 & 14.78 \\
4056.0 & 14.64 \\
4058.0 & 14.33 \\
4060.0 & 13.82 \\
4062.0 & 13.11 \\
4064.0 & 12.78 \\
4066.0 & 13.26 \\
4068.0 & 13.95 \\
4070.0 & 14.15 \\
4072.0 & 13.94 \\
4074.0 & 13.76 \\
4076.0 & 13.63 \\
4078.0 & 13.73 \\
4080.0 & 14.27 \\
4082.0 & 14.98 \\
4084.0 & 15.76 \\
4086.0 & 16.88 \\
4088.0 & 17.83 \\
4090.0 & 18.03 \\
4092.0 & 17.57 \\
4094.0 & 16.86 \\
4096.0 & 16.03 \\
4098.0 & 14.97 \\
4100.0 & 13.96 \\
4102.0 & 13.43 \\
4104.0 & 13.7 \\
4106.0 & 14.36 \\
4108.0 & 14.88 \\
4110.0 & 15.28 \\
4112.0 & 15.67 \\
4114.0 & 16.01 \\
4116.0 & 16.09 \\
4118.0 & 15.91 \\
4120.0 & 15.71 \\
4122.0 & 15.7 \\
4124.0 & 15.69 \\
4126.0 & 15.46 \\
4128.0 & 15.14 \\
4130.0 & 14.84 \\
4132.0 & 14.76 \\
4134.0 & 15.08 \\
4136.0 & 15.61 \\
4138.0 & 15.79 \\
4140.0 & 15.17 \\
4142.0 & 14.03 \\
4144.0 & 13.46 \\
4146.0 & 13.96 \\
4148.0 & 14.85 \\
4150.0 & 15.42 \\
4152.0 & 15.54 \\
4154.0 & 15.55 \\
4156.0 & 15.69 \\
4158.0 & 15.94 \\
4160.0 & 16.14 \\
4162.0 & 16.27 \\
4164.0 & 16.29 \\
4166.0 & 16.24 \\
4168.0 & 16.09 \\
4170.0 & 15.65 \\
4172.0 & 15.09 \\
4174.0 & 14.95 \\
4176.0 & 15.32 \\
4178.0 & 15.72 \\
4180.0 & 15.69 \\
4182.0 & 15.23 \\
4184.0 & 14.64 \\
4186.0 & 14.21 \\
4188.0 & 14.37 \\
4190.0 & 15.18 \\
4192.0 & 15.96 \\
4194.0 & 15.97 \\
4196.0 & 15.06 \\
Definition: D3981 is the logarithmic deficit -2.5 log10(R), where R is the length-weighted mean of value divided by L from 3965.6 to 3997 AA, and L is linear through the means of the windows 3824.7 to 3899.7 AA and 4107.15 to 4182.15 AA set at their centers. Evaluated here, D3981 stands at 0.08 mag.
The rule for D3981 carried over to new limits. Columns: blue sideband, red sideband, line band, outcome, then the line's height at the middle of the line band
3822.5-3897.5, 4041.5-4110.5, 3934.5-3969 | 0.423 mag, 11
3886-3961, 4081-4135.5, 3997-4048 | -0.167 mag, 12.4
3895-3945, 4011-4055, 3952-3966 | 0.198 mag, 10.2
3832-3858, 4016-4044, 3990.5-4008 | -0.038 mag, 13.5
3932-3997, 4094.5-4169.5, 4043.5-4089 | -0.122 mag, 12.8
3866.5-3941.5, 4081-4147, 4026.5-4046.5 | -0.102 mag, 12.9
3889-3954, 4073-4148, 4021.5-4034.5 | -0.172 mag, 12.3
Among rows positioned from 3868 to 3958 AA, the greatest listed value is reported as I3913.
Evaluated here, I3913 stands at 12.28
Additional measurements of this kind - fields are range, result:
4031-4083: 15.09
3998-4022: 15.44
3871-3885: 9.41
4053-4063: 14.78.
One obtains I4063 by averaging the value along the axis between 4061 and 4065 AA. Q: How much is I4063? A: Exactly 12.9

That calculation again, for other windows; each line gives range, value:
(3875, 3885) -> 8.33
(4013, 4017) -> 15.1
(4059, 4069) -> 13.4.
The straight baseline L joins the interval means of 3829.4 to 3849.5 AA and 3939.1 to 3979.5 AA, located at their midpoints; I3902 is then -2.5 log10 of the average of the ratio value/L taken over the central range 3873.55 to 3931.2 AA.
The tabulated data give -0.18 mag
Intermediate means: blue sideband 7.57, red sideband 7.93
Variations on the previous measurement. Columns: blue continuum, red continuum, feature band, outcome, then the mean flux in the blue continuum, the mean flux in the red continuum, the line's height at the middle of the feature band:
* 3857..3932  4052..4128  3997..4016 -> -0.15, 9.04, 15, 12.5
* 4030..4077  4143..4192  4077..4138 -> -0.06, 14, 15.3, 14.6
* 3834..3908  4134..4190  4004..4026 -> -0.23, 8.85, 15.3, 12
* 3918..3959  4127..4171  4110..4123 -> -0.12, 7.43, 15.3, 14.1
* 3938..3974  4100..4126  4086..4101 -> -0.16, 7.52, 15.2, 14.2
